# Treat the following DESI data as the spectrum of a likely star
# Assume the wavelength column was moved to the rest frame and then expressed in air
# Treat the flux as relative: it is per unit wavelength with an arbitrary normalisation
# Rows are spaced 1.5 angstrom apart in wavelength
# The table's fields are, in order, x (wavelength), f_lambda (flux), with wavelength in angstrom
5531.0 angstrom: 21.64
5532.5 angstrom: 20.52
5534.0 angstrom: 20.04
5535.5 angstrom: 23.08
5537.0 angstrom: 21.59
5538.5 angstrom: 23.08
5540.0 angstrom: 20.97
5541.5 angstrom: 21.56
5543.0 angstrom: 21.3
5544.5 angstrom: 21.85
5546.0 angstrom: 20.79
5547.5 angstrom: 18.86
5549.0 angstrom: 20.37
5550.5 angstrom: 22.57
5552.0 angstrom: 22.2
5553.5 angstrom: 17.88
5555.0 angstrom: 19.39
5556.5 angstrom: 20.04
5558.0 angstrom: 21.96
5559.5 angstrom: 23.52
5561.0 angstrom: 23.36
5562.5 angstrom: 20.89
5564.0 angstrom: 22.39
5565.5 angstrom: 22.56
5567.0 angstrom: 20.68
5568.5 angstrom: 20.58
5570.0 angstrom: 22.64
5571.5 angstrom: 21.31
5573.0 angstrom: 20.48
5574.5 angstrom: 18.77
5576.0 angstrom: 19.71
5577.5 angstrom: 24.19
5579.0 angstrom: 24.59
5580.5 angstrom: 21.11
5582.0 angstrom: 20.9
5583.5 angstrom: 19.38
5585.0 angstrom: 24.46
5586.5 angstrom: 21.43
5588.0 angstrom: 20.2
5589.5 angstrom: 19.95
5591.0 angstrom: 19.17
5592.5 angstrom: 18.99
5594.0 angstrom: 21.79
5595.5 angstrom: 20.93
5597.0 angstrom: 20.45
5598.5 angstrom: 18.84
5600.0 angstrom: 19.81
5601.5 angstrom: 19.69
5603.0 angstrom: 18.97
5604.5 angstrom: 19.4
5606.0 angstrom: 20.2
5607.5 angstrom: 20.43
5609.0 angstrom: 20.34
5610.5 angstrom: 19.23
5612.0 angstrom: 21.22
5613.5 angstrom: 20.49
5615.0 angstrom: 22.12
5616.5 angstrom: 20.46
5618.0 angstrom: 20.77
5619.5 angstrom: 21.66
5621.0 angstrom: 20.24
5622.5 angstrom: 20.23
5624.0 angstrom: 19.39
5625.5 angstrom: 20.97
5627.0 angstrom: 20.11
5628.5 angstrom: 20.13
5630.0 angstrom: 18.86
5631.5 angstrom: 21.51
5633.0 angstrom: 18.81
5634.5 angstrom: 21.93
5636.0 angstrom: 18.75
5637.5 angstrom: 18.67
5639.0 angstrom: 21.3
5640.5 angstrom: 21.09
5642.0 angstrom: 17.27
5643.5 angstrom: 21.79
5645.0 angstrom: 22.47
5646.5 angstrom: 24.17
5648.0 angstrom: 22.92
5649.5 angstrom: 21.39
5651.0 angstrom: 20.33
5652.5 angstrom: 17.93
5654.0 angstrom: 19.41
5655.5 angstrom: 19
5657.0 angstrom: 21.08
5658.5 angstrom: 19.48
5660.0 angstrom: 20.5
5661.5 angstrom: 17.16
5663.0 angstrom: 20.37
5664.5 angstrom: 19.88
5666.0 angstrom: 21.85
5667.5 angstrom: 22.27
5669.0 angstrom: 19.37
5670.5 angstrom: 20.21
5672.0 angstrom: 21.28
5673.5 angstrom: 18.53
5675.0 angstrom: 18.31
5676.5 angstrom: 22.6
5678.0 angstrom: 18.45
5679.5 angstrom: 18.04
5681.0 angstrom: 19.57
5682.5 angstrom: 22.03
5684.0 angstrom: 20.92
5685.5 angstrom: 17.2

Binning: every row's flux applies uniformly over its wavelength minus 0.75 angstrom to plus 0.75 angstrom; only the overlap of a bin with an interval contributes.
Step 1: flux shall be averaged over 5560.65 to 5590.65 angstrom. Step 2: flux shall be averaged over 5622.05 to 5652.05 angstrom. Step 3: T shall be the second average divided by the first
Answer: 0.96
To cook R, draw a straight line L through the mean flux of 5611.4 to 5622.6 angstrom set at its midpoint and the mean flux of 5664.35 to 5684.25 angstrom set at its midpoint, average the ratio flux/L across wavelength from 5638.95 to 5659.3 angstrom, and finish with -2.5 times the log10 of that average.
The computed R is -0.007 mag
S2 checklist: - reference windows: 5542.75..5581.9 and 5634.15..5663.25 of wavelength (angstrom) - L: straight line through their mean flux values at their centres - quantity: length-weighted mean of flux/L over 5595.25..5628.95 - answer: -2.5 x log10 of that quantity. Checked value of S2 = 0.03 mag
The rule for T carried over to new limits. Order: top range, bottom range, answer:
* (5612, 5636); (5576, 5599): 0.97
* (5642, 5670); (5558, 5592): 0.96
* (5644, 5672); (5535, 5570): 0.96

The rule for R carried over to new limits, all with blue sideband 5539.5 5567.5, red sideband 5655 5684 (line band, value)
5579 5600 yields 0.01 mag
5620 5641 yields 0.02 mag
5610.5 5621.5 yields -0.02 mag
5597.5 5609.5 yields 0.05 mag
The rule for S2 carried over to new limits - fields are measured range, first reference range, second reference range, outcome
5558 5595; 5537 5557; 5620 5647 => -0.03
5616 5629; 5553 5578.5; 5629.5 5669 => 0.01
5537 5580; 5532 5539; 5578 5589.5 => 0.01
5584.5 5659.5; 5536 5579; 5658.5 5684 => 0.01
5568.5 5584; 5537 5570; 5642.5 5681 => -0.01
